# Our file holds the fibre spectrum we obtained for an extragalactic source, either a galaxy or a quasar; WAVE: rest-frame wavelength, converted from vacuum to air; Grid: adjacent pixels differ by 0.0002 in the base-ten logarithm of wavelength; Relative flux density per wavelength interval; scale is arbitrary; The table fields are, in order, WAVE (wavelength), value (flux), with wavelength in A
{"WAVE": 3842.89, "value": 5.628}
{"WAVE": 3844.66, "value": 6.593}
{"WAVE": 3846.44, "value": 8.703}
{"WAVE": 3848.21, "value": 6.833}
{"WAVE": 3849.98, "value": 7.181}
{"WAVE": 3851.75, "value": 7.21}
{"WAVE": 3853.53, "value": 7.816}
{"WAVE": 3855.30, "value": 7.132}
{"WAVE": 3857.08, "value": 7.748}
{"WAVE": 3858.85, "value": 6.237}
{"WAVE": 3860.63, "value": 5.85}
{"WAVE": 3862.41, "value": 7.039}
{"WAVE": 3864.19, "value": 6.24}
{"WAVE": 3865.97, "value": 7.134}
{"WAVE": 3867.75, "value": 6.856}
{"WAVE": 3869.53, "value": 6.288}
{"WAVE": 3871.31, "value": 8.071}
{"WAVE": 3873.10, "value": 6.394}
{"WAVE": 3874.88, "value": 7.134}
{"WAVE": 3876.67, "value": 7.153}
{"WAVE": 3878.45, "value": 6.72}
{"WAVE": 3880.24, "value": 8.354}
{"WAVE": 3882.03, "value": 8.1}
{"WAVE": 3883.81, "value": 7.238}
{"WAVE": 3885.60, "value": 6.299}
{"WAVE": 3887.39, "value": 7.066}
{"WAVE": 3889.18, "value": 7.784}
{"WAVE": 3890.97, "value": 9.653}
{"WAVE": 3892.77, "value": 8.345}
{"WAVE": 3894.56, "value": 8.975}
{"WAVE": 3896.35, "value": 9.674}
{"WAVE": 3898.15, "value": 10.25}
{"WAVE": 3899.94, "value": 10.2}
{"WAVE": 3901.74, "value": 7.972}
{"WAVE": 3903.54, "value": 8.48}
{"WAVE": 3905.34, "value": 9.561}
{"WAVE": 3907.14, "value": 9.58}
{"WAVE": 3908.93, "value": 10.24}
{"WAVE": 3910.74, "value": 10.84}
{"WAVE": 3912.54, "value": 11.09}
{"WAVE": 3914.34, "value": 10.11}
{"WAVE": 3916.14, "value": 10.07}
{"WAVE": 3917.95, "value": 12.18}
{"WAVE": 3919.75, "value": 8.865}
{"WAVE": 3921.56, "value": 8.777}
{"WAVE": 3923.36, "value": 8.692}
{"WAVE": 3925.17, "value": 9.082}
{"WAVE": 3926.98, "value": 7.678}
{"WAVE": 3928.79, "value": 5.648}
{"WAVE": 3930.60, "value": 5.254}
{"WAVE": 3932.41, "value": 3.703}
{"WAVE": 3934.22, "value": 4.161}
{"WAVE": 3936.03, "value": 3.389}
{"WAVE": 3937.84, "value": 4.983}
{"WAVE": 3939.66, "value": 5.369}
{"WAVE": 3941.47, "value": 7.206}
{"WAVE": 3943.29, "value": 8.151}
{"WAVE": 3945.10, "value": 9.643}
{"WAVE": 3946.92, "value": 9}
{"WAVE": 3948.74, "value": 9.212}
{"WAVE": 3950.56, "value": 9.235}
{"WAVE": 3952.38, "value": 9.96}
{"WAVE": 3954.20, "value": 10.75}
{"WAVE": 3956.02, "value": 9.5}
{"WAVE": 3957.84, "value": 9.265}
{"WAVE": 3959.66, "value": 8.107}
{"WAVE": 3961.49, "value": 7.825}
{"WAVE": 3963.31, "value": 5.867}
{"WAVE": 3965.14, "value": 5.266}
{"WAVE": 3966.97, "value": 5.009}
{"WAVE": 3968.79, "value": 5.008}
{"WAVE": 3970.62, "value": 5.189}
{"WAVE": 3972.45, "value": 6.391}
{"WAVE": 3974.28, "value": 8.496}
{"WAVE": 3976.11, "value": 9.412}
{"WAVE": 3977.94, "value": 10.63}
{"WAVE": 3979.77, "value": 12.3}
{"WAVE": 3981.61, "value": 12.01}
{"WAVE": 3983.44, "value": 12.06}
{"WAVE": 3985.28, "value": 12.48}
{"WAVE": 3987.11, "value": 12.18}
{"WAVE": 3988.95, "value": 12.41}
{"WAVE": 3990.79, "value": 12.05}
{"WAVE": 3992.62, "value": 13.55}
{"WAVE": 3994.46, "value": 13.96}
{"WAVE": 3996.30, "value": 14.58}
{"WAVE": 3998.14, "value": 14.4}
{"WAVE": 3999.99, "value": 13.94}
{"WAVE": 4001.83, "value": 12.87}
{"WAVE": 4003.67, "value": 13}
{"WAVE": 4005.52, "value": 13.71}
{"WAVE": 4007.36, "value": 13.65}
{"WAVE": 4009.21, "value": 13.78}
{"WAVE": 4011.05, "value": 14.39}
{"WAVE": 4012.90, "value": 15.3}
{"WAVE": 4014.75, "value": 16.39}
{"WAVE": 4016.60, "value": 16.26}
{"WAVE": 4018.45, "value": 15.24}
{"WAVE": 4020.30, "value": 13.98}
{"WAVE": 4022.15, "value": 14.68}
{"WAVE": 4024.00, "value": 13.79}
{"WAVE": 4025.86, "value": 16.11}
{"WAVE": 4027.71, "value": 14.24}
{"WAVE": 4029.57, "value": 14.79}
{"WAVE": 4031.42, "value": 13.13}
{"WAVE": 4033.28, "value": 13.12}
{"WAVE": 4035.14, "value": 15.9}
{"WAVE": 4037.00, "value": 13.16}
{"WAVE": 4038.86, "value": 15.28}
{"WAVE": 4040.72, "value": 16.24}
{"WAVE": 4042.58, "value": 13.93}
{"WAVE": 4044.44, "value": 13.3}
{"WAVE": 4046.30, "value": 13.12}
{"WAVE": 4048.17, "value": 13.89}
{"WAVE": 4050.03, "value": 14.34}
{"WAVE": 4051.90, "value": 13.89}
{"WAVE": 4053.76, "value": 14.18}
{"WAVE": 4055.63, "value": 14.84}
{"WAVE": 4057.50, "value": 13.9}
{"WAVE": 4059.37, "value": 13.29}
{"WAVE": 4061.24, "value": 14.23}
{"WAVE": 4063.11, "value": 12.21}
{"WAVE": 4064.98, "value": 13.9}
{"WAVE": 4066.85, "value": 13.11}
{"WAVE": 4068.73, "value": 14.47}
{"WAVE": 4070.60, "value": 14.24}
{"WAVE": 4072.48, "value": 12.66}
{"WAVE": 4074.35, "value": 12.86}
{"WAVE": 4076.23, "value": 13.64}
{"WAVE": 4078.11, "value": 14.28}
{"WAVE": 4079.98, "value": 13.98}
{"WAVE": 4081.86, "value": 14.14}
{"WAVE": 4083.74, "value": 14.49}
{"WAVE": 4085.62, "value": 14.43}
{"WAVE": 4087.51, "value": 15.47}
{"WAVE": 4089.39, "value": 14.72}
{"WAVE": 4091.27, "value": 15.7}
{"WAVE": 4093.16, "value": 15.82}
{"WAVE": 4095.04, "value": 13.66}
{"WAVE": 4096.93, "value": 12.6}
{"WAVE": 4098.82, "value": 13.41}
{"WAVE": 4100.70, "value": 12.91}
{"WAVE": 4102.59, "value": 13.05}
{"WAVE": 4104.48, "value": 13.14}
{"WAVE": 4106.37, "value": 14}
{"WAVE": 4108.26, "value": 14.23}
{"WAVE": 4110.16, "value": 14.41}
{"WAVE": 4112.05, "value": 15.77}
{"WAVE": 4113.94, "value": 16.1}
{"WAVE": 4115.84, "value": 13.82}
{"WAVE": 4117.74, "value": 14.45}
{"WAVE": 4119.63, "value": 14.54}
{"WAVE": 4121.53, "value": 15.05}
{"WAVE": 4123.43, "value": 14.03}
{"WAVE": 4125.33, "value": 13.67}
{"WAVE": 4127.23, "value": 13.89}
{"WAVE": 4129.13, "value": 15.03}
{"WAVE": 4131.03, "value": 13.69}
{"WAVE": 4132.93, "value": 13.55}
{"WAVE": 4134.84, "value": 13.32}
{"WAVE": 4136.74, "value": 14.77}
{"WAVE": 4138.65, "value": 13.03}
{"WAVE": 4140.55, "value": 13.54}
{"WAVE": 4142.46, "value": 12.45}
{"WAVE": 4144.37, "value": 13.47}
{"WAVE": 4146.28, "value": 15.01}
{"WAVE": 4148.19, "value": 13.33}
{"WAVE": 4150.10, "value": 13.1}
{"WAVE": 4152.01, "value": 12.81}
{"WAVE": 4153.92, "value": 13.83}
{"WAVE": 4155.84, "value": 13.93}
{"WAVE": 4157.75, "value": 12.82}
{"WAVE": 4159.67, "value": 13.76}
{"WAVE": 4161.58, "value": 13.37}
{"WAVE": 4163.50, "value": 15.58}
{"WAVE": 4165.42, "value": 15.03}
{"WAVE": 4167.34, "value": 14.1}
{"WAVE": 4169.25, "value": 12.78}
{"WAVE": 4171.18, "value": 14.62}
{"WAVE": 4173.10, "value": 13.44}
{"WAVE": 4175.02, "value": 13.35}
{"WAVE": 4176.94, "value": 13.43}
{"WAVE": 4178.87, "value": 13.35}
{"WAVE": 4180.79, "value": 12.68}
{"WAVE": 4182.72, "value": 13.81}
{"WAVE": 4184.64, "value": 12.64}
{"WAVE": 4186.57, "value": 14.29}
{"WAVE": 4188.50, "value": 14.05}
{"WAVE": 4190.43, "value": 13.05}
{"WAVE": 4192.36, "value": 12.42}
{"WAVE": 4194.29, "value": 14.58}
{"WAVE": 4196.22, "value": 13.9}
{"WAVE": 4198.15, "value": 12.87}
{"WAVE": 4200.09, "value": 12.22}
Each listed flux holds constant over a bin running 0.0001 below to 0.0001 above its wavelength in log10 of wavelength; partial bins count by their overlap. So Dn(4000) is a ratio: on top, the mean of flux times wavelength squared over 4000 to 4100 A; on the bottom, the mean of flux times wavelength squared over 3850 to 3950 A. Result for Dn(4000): 1.95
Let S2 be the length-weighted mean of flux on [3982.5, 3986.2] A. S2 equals 12.3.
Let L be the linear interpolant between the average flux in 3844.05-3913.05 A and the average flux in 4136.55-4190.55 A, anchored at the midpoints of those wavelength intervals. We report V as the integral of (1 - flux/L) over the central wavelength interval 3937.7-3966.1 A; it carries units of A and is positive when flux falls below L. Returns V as 3.7 A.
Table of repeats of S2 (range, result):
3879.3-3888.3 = 7.41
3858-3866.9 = 6.5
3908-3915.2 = 10.6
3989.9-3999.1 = 13.7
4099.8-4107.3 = 13.3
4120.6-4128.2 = 14.2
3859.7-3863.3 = 6.43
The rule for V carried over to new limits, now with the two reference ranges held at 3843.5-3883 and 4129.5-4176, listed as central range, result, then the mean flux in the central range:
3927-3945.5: 6.44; 5.74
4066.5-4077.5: -1.55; 13.5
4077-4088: -2.09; 14.4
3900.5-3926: -4.44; 9.69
